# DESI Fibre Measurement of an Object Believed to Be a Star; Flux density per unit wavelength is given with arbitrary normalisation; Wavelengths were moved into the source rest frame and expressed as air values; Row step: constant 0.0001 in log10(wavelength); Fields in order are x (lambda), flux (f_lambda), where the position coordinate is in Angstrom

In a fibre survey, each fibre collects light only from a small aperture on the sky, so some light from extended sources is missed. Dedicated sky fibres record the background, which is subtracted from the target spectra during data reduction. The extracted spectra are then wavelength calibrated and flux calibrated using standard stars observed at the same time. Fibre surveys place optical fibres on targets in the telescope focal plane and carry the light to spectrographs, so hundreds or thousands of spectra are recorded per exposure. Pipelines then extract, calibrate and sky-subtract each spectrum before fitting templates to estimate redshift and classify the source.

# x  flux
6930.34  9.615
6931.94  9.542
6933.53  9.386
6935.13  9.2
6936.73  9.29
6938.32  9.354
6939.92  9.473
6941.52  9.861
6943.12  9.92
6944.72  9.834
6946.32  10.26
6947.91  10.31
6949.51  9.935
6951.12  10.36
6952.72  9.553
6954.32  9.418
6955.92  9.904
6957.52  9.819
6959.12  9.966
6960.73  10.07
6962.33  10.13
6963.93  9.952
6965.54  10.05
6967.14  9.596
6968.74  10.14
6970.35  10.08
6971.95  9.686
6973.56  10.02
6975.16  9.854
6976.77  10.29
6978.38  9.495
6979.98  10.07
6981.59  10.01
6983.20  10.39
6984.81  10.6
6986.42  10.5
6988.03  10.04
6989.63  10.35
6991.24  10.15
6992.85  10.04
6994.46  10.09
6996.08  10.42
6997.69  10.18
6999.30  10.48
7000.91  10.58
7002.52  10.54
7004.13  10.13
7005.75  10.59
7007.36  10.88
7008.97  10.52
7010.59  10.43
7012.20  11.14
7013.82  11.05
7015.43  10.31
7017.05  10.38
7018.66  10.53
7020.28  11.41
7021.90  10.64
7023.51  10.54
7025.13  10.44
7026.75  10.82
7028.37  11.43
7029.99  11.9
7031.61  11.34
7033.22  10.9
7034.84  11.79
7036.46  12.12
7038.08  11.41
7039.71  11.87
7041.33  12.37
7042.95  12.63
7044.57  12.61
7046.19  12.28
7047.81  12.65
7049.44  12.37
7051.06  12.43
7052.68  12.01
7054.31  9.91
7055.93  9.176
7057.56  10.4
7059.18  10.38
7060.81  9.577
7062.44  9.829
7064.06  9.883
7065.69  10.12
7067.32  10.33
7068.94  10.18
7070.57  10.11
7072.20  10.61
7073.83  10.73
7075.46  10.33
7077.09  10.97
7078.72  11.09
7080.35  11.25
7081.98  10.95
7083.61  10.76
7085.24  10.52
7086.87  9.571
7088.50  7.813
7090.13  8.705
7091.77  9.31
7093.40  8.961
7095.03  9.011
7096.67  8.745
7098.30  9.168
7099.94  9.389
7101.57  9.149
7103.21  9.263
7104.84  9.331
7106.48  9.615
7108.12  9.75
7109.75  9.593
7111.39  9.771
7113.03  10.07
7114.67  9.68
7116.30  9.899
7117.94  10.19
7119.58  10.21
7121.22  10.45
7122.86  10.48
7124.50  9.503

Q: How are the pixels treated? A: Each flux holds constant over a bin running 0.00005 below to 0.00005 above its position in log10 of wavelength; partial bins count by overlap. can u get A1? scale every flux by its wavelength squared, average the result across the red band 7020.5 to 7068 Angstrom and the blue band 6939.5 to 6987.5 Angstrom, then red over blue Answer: 1.1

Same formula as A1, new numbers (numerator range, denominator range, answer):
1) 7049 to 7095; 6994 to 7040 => 0.96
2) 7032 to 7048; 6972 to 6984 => 1.23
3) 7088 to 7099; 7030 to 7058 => 0.77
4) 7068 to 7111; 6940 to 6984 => 1.02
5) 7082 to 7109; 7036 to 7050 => 0.78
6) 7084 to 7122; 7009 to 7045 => 0.86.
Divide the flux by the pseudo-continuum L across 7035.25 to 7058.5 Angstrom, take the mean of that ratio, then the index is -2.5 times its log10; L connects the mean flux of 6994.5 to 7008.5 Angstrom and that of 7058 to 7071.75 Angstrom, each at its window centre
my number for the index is -0.15 mag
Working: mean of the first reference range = 10.5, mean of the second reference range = 10.1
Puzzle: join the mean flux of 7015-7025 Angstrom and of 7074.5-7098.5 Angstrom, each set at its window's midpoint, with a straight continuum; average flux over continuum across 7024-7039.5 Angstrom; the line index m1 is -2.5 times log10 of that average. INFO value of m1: -0.09 mag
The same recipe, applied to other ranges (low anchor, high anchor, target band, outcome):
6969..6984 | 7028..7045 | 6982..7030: 0.03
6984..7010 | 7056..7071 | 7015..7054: -0.14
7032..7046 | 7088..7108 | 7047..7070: 0.04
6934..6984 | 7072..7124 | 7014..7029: -0.09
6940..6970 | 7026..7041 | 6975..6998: 0.04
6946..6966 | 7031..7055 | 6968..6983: 0.05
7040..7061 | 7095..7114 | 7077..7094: 0.02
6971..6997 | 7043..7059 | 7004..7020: 0.01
